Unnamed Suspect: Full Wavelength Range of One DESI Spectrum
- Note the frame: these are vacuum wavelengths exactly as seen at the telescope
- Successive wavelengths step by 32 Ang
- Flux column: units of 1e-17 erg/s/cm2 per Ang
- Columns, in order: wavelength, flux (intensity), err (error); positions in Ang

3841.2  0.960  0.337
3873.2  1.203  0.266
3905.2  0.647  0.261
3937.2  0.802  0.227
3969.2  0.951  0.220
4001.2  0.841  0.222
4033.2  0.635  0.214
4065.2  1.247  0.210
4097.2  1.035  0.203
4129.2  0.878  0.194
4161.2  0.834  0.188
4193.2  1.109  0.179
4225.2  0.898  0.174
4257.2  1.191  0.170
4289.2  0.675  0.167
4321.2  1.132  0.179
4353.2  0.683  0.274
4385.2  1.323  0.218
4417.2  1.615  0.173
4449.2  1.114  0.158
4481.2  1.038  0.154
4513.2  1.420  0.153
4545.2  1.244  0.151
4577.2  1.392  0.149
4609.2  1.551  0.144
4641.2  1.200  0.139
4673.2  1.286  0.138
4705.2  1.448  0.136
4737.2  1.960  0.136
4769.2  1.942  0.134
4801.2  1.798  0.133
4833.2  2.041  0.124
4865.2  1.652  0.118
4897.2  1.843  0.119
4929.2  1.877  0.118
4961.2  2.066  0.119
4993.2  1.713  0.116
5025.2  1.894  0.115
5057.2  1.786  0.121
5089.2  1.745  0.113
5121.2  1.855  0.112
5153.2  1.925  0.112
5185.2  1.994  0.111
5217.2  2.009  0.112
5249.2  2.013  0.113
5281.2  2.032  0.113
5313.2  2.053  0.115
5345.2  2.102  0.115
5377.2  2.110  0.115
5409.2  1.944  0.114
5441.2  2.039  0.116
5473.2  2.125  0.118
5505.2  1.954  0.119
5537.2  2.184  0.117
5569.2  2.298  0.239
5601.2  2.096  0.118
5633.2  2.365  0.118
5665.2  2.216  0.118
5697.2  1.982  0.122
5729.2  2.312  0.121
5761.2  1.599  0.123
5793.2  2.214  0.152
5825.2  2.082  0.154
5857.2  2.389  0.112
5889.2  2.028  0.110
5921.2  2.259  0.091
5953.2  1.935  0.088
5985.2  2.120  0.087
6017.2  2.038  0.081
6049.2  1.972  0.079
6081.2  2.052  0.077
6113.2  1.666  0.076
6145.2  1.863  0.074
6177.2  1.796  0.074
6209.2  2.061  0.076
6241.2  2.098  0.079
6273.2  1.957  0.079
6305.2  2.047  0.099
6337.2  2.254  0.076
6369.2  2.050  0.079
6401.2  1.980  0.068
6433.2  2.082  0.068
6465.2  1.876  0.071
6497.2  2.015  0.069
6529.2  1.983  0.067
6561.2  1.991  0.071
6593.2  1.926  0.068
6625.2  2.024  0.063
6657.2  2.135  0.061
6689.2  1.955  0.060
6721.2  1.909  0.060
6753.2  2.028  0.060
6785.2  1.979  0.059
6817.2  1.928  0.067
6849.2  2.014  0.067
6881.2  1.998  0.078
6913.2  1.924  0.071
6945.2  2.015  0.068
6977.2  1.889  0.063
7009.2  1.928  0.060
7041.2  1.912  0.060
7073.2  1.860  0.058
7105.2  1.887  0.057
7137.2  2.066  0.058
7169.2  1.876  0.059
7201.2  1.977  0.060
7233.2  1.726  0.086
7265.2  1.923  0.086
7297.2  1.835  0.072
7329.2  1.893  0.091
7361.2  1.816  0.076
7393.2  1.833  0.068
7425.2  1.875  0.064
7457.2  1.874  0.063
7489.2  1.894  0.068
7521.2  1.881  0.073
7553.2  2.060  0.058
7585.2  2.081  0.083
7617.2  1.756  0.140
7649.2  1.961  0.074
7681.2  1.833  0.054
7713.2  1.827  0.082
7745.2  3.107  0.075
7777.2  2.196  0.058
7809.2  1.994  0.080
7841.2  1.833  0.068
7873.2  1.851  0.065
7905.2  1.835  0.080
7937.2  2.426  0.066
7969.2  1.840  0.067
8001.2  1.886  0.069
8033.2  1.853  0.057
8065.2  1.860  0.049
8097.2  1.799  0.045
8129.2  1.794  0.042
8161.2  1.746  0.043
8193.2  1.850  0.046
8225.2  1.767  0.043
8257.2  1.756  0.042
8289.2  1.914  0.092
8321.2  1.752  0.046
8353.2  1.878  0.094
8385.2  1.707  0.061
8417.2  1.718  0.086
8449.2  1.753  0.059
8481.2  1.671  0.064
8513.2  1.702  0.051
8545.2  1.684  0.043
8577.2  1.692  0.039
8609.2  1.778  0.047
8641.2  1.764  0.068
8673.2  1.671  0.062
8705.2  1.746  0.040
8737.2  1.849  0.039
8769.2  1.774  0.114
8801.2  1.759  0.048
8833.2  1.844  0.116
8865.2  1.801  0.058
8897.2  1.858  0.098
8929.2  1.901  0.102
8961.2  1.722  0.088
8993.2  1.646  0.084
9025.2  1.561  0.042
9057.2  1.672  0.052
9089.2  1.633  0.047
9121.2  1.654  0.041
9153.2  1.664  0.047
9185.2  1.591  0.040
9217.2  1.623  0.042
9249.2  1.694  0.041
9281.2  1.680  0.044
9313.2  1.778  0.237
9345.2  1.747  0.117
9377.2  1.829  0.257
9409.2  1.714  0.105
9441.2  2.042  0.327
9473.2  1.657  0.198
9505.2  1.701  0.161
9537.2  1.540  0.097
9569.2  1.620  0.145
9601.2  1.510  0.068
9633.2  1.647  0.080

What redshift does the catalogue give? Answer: 0.181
